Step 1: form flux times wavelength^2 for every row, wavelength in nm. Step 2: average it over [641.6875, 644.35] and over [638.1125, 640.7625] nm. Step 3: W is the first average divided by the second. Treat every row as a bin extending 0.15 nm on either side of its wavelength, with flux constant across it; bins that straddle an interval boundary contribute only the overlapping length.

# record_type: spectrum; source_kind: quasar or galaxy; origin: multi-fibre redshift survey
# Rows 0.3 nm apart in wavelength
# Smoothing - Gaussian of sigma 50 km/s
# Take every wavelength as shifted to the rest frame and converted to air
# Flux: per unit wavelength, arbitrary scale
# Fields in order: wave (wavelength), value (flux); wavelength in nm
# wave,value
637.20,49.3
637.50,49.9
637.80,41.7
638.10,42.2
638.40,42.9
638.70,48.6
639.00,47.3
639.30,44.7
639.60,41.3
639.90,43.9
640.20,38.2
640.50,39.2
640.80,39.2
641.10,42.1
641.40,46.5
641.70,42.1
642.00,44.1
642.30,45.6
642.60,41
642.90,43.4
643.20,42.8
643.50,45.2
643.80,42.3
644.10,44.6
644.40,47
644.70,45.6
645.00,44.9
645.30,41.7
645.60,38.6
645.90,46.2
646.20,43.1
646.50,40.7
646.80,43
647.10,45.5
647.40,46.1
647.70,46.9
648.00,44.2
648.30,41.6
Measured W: 1.0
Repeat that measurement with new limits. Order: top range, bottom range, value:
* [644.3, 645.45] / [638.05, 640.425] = 1.04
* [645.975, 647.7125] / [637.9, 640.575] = 1.04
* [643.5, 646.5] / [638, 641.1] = 1.04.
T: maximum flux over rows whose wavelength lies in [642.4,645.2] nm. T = 47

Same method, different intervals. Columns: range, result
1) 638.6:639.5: 48.6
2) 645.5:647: 46.2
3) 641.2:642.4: 46.5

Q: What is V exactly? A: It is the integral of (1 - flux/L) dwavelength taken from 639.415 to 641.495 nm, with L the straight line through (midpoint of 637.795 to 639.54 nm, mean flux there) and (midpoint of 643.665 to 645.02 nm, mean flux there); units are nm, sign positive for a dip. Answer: 0.15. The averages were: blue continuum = 44.6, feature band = 41.4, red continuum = 44.9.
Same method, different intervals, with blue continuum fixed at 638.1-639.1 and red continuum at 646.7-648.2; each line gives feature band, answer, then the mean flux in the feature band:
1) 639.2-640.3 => 0.08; 42.1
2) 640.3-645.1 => 0.21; 43.4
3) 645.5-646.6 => 0.07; 42.4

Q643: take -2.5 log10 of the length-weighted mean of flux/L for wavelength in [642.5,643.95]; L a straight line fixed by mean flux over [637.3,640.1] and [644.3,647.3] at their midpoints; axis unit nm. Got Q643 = 0.02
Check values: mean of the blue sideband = 44.7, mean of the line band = 43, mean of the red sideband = 43.6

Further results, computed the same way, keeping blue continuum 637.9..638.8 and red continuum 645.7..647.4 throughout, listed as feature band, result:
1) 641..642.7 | 0.01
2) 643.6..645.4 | -0.01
